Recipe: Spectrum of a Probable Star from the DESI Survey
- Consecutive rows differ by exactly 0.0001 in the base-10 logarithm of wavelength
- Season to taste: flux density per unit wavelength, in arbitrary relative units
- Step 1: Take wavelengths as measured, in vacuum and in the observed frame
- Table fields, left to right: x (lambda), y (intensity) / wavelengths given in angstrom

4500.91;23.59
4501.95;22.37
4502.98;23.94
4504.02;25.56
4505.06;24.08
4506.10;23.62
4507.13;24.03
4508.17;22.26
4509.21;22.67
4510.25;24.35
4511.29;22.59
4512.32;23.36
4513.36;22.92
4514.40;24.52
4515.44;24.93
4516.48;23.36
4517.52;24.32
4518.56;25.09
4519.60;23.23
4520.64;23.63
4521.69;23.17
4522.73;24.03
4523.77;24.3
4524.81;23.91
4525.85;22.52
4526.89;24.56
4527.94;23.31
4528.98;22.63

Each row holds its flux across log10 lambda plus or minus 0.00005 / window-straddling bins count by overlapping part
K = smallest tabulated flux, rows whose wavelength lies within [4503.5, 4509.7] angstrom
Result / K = 22.26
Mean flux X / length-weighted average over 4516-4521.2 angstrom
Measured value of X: 23.9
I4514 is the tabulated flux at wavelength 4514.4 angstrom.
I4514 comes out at 24.52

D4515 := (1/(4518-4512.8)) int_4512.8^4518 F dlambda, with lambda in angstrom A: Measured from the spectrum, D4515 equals 24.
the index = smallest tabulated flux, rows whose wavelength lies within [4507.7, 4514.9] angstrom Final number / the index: 22.26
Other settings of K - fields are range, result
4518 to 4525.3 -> 23.17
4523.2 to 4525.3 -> 23.91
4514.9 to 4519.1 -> 23.36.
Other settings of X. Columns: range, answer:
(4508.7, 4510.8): 23.5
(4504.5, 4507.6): 23.9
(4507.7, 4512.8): 23.1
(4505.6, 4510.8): 23.4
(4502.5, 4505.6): 24.5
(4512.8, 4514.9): 23.7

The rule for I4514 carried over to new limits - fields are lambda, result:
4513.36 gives 22.92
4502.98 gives 23.94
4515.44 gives 24.93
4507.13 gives 24.03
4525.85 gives 22.52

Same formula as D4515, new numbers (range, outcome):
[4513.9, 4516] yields 24.7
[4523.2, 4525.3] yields 24.1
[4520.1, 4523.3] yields 23.6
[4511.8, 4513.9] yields 23.2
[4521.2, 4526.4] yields 23.6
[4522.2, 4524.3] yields 24.2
